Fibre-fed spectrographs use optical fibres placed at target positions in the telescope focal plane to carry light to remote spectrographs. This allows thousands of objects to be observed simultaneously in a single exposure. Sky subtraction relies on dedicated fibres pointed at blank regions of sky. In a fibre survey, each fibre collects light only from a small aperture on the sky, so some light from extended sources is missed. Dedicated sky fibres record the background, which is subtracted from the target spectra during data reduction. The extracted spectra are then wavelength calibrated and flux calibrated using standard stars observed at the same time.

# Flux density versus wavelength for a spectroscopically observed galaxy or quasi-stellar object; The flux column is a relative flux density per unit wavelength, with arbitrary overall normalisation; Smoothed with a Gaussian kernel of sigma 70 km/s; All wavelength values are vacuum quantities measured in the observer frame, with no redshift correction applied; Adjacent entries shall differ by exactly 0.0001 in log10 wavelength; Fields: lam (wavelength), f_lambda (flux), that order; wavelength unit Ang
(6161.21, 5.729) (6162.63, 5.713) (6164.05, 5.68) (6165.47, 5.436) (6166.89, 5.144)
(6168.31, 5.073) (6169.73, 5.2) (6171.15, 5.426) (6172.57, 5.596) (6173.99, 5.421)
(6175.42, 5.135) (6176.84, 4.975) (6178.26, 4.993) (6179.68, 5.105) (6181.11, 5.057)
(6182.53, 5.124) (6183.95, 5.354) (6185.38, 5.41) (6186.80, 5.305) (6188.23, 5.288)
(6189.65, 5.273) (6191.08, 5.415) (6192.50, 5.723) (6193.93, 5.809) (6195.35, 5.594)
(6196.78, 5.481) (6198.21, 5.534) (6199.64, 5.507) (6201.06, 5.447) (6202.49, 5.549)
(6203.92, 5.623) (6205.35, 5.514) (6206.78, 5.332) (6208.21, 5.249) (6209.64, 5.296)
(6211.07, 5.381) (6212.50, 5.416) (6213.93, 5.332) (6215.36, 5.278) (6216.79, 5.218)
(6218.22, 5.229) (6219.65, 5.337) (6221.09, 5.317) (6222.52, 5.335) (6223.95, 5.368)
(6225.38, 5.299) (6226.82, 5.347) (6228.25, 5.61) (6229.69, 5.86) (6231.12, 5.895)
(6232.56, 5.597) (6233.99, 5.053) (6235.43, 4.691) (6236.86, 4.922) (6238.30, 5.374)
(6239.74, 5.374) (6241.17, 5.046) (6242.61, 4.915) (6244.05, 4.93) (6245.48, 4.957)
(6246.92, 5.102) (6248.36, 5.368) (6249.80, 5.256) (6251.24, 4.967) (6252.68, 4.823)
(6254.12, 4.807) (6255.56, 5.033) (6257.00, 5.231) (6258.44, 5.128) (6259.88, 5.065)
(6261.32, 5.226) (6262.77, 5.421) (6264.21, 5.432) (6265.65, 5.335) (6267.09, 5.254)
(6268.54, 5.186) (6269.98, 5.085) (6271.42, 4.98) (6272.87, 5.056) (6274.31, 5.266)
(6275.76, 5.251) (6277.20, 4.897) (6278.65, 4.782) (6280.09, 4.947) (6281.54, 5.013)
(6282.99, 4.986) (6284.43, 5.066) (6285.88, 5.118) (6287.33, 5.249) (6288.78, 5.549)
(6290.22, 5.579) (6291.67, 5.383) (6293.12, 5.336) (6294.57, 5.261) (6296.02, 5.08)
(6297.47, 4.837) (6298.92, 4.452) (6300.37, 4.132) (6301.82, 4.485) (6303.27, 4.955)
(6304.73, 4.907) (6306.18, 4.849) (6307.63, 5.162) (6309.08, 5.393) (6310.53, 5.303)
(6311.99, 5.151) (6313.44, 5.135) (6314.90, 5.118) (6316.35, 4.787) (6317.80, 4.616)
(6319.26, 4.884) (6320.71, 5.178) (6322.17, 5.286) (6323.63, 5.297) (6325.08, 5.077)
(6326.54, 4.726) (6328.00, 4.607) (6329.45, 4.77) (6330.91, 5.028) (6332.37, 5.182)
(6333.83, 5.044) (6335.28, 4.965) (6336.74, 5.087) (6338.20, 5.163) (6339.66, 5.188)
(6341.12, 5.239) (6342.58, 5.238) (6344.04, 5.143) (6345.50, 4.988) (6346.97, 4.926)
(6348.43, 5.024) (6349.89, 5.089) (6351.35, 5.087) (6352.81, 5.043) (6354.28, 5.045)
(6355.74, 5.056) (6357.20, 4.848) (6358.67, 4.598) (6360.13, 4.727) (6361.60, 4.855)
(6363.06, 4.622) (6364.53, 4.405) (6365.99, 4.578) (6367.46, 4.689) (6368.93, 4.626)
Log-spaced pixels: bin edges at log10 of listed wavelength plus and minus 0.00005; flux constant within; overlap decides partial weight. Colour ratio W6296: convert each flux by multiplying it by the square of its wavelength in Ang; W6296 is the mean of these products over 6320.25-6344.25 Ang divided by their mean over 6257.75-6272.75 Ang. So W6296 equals 1.0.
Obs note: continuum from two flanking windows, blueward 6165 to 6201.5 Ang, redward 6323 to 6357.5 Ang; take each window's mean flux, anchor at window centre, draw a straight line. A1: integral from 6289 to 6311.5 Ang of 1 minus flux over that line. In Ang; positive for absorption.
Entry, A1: 0.4 Ang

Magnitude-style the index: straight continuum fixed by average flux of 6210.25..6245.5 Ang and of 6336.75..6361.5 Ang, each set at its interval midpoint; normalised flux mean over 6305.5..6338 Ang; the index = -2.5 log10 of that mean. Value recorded 0.011 mag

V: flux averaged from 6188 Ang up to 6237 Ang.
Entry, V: 5.41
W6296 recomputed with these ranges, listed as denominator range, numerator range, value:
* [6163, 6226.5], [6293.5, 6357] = 0.97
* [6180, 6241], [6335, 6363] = 0.97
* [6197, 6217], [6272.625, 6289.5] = 0.97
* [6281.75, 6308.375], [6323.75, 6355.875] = 1.02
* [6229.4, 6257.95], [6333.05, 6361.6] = 1.01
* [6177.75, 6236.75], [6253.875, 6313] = 0.97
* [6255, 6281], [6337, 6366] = 0.99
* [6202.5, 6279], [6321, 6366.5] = 0.98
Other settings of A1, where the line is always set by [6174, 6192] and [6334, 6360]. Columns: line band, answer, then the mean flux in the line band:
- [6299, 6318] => 0.6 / 4.92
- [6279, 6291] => -0.2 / 5.18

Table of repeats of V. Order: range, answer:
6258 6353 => 5.07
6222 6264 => 5.21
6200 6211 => 5.43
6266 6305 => 5.04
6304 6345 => 5.05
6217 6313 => 5.15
